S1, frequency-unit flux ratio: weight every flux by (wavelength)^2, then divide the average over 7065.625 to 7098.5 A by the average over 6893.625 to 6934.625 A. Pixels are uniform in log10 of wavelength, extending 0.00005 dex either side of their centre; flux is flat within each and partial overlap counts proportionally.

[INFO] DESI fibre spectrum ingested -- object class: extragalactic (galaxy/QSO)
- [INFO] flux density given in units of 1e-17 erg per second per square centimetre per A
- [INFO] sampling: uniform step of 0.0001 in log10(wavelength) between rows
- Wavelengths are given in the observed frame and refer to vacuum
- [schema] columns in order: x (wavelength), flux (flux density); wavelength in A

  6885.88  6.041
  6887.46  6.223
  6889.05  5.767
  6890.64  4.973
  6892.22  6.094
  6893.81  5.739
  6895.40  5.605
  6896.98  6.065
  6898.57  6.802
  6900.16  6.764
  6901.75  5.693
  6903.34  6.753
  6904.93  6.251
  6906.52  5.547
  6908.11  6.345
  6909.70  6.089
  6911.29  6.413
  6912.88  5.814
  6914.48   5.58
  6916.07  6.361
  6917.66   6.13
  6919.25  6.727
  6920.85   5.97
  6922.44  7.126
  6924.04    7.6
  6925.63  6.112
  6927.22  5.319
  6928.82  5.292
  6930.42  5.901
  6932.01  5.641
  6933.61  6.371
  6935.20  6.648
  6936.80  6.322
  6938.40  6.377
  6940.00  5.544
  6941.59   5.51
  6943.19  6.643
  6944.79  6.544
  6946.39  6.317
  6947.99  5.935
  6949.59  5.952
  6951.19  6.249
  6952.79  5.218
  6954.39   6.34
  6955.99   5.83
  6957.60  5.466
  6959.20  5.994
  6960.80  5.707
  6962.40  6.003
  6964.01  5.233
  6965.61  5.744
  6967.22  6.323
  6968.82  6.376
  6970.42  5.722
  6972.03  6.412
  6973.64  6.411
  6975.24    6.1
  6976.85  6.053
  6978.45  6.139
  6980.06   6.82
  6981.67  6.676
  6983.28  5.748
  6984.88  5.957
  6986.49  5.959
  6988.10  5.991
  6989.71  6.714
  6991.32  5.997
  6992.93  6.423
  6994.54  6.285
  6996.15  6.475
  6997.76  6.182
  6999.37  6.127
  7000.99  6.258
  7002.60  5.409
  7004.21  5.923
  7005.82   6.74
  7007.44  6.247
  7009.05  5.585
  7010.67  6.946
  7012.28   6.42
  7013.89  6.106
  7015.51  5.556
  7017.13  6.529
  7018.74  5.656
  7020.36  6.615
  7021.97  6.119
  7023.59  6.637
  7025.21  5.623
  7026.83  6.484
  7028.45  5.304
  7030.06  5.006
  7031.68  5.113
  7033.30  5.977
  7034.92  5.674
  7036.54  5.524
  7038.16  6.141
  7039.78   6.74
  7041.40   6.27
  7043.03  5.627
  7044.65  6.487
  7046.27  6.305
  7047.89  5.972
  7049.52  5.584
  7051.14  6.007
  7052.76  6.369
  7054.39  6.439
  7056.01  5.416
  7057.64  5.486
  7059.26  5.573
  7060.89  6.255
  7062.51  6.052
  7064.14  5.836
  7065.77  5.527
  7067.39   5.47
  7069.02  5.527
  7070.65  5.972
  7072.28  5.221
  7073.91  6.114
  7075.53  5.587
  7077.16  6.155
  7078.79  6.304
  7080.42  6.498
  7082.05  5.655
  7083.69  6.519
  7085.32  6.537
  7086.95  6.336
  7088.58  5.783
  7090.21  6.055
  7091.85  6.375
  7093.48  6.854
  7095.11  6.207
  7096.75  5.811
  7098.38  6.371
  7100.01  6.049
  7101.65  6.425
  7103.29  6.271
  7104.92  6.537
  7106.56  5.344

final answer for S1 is 1.03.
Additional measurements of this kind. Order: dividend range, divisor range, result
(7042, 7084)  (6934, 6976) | 1.01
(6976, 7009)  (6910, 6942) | 1.03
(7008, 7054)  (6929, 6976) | 1.02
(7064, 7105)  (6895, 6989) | 1.03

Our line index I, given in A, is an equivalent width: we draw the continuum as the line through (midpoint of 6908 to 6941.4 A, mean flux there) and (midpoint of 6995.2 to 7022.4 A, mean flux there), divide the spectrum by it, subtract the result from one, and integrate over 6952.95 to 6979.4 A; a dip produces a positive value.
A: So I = 0.8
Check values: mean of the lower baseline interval 6.16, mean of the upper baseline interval 6.17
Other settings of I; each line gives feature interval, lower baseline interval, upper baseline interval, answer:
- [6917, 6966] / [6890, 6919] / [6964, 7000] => 0.6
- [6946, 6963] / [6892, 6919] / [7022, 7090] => 0.5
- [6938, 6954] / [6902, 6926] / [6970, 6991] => 0.6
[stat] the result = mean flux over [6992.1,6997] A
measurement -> 6.39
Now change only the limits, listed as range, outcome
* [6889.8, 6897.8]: 5.7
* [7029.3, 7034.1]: 5.37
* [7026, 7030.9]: 5.6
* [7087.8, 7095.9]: 6.26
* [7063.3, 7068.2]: 5.61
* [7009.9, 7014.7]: 6.5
